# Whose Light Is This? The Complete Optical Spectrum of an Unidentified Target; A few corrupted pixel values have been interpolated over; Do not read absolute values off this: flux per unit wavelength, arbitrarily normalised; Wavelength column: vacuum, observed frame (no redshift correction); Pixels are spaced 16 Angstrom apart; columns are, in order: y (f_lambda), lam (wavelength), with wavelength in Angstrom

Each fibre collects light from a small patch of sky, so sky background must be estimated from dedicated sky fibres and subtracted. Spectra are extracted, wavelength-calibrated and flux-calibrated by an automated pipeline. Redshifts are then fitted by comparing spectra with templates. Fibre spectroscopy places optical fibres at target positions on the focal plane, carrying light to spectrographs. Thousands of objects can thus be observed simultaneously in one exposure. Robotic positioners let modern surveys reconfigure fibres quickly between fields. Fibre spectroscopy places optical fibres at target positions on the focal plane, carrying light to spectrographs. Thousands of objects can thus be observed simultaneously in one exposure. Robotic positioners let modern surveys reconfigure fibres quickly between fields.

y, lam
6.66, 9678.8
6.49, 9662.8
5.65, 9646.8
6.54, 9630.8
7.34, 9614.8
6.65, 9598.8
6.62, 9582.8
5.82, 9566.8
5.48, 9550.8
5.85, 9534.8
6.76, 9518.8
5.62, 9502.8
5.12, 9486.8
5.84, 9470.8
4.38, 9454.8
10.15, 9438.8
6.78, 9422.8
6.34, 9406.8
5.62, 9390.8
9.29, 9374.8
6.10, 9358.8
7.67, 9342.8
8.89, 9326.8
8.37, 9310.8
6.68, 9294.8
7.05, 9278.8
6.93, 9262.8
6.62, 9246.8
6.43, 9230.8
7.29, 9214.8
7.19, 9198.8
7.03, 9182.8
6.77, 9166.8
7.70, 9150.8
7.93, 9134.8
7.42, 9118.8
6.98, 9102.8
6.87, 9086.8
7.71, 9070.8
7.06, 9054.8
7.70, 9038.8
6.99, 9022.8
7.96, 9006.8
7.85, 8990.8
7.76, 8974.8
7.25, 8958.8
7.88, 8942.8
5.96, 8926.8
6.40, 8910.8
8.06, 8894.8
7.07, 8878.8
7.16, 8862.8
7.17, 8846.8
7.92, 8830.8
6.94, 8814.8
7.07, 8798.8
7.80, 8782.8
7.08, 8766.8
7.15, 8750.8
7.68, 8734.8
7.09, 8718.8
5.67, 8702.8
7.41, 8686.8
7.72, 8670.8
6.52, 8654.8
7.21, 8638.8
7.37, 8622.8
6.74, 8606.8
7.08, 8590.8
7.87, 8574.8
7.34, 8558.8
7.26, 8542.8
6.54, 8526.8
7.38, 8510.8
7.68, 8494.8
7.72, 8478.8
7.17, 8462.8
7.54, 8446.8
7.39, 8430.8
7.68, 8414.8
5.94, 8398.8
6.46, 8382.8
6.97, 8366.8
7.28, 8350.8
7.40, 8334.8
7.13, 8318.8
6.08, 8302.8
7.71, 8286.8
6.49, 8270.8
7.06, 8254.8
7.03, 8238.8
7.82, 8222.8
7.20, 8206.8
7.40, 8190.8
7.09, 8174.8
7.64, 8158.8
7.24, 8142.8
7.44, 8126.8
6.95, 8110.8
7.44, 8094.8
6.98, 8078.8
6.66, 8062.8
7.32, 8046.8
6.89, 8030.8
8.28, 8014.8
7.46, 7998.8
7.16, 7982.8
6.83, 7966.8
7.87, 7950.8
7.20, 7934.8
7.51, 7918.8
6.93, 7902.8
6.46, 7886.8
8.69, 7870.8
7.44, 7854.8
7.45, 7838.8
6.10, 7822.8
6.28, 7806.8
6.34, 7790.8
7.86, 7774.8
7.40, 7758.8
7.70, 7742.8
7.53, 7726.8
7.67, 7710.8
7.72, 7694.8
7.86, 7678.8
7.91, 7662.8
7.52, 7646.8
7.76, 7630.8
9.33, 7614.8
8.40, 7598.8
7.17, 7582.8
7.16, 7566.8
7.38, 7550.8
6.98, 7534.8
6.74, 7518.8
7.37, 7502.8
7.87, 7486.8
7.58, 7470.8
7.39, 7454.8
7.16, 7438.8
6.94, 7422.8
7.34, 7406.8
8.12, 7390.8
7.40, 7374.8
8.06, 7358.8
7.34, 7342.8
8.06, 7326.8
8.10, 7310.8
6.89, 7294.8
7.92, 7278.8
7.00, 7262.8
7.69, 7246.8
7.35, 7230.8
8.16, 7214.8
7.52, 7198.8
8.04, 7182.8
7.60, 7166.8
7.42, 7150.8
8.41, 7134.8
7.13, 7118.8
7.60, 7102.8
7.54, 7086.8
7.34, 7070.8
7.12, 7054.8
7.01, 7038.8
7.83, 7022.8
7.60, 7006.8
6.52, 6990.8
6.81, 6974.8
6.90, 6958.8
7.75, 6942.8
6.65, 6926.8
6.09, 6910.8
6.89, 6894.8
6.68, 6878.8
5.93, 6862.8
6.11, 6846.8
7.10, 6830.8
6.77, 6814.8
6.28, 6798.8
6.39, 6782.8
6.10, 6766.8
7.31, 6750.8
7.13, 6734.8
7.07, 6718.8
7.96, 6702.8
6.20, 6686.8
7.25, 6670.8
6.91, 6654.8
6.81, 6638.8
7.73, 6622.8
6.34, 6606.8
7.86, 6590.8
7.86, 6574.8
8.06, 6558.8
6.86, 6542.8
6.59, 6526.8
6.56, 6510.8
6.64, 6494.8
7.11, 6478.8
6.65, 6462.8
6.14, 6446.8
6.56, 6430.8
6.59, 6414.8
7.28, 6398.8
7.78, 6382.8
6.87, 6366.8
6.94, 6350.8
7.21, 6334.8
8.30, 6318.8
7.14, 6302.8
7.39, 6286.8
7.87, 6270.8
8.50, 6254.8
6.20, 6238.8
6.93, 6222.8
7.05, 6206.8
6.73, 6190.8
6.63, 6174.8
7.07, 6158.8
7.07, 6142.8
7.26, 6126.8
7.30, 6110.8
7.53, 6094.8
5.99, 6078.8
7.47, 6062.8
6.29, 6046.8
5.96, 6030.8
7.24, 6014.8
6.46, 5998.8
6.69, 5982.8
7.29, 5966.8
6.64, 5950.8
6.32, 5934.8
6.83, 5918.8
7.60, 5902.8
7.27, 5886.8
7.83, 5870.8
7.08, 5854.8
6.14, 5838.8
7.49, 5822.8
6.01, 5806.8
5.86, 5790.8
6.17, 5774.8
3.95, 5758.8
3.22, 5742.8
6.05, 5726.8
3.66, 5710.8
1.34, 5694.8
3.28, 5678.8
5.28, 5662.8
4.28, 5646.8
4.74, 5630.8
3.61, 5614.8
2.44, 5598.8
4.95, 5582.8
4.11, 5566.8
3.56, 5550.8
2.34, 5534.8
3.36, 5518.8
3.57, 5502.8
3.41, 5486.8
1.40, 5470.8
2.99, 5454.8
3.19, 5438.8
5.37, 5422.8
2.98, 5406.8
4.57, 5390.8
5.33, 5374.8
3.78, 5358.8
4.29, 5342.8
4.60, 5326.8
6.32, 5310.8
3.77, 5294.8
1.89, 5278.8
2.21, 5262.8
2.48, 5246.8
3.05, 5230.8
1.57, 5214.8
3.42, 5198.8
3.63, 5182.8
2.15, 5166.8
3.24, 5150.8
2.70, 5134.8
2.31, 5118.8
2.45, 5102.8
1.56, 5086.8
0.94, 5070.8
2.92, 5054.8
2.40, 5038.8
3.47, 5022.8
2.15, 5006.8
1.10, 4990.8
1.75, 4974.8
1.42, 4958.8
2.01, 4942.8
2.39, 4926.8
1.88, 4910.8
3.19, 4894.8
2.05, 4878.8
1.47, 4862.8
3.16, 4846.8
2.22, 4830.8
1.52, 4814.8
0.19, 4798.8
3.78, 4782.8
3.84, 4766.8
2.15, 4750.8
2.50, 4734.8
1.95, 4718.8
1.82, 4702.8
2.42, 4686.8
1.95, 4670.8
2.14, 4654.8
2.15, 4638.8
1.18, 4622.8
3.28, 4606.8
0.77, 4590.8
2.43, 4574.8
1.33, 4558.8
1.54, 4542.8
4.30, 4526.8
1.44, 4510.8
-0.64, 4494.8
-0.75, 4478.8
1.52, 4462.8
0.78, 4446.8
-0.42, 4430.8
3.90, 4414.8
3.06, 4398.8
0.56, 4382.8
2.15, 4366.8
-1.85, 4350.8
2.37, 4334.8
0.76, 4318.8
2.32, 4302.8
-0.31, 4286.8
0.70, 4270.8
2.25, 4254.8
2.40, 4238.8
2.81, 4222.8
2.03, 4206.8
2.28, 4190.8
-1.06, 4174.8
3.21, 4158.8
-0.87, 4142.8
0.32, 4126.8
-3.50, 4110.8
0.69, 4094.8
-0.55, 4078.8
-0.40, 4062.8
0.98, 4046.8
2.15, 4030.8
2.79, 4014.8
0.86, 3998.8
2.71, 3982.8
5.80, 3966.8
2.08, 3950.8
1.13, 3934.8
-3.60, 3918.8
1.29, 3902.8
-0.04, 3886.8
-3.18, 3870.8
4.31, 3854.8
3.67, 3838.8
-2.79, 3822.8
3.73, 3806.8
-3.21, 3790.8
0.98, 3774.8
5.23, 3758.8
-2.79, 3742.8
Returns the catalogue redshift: 0.33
